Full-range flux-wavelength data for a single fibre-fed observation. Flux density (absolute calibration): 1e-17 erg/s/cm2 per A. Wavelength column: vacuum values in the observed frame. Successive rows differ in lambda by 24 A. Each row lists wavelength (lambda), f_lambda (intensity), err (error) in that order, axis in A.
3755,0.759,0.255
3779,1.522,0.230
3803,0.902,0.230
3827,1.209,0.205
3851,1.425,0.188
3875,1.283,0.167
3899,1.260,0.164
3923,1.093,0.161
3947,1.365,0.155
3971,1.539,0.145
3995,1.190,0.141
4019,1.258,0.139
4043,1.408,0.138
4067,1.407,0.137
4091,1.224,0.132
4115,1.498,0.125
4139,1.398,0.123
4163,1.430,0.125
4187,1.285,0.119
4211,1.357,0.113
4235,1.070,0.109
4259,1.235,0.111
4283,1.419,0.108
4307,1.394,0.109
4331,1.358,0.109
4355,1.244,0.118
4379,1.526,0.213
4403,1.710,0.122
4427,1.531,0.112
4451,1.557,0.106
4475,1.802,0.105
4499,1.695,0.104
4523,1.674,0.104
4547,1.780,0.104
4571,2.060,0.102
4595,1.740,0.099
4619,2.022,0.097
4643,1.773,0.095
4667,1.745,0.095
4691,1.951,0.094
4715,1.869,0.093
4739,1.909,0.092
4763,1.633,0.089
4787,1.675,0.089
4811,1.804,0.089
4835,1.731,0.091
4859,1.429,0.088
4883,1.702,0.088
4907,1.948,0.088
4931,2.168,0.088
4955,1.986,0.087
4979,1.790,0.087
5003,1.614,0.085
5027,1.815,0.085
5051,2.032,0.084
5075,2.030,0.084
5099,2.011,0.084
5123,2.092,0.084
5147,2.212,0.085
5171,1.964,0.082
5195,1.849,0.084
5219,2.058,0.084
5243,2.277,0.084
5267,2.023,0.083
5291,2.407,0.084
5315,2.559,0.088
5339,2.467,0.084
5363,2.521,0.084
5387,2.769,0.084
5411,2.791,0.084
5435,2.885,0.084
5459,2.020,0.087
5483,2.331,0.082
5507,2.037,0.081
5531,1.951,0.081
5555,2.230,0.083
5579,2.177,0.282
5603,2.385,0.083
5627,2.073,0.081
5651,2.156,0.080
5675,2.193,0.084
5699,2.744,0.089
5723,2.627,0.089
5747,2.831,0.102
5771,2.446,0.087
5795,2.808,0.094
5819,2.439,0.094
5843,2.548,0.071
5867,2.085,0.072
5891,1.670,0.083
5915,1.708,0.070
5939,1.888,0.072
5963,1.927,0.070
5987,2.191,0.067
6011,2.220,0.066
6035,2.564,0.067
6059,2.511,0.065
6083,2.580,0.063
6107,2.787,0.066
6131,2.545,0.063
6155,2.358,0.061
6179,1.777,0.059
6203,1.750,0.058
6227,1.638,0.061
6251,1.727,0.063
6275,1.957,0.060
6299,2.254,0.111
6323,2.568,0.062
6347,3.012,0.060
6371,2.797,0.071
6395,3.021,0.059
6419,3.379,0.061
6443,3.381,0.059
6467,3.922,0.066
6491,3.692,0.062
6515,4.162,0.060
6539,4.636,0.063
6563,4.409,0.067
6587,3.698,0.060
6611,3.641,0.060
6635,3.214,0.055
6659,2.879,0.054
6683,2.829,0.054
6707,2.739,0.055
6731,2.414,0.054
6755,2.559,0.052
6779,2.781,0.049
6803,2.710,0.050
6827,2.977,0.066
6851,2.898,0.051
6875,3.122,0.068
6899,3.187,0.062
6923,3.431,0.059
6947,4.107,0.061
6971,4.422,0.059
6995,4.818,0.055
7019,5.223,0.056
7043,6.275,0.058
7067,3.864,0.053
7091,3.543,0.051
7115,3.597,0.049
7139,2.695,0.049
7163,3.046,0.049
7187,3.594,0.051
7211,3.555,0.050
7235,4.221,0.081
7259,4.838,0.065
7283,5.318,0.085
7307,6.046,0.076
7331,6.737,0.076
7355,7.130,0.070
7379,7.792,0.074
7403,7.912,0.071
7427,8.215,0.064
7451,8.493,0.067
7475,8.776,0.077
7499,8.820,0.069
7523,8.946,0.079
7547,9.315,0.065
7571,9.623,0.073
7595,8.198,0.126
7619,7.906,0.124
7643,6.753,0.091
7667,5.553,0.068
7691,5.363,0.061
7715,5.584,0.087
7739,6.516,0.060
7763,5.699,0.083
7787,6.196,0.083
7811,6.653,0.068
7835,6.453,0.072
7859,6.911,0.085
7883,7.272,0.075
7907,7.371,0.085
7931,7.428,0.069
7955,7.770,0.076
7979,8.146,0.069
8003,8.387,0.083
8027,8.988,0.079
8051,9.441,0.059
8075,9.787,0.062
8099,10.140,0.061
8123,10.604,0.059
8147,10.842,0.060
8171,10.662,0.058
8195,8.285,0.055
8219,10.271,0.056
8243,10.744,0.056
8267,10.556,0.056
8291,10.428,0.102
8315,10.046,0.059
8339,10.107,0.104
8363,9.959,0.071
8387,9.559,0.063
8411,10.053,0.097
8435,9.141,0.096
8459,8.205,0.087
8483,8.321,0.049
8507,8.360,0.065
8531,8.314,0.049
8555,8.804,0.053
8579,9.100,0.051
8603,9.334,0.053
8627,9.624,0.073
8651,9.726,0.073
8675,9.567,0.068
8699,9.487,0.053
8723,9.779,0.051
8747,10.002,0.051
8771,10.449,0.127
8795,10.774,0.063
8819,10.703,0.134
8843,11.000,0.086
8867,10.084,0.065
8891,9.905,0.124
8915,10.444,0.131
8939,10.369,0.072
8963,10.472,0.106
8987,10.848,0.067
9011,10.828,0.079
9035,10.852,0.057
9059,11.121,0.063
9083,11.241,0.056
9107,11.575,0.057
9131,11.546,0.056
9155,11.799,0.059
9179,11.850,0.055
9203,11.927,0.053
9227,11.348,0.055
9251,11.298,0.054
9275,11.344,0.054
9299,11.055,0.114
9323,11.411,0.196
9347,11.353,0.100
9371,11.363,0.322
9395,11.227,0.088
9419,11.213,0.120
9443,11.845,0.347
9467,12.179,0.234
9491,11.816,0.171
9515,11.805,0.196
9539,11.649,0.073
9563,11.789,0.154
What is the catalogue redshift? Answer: 0.000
